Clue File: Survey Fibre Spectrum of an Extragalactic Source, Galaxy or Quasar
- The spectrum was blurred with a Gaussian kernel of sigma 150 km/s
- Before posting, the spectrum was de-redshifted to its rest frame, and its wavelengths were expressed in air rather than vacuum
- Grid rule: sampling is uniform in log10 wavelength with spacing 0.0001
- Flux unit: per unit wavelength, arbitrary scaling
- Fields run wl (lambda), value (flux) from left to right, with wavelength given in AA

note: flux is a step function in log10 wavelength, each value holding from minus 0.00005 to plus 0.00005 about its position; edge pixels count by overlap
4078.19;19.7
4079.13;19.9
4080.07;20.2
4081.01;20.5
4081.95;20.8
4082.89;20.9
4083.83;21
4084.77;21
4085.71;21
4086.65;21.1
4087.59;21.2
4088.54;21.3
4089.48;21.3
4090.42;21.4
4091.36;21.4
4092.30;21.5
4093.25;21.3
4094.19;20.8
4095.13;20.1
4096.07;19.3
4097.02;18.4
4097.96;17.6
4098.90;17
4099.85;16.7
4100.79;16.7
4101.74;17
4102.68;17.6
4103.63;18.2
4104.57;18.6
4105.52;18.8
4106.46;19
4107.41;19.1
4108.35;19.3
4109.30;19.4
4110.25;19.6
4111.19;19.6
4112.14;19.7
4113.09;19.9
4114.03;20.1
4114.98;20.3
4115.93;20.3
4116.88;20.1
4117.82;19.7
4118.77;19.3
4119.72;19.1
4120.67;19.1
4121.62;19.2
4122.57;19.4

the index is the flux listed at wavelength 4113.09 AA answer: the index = 19.9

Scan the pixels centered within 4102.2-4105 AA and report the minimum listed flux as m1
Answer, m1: 17.6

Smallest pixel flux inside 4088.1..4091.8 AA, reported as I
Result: 21.3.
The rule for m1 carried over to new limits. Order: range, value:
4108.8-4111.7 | 19.4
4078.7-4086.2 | 19.9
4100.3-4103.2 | 16.7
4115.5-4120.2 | 19.1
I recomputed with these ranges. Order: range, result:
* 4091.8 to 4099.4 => 17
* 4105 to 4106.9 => 18.8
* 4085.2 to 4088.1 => 21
